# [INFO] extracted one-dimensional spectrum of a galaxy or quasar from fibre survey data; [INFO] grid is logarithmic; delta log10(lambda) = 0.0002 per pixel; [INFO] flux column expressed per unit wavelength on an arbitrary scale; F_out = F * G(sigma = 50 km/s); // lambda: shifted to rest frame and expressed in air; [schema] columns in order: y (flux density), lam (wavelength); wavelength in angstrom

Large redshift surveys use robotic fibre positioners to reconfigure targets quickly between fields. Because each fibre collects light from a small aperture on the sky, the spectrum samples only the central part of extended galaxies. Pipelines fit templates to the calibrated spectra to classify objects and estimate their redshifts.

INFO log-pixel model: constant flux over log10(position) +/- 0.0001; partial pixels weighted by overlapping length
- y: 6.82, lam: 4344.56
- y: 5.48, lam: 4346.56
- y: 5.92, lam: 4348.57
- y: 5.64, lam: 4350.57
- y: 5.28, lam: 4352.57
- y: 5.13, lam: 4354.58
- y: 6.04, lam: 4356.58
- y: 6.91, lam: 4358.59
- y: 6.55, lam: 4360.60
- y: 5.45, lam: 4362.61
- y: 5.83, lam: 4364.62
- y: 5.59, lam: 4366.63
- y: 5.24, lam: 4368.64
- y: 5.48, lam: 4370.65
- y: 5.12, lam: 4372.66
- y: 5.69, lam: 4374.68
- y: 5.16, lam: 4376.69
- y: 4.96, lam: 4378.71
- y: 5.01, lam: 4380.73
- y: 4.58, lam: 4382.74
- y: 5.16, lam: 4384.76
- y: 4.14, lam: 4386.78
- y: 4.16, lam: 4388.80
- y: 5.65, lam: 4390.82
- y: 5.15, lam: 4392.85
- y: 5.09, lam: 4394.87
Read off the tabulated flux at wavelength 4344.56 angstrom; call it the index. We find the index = 6.82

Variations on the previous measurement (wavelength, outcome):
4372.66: 5.12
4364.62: 5.83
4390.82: 5.65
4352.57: 5.28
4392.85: 5.15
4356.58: 6.04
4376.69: 5.16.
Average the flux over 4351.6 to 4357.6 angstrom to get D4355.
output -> 5.49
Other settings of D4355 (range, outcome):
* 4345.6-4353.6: 5.58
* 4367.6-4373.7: 5.28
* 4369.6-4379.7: 5.28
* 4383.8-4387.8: 4.64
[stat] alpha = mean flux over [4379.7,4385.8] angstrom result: 4.92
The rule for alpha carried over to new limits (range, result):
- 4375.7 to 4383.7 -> 4.93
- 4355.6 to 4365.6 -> 6.15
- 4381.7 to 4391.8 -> 4.74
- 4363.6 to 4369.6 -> 5.56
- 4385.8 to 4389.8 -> 4.15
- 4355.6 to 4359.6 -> 6.47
